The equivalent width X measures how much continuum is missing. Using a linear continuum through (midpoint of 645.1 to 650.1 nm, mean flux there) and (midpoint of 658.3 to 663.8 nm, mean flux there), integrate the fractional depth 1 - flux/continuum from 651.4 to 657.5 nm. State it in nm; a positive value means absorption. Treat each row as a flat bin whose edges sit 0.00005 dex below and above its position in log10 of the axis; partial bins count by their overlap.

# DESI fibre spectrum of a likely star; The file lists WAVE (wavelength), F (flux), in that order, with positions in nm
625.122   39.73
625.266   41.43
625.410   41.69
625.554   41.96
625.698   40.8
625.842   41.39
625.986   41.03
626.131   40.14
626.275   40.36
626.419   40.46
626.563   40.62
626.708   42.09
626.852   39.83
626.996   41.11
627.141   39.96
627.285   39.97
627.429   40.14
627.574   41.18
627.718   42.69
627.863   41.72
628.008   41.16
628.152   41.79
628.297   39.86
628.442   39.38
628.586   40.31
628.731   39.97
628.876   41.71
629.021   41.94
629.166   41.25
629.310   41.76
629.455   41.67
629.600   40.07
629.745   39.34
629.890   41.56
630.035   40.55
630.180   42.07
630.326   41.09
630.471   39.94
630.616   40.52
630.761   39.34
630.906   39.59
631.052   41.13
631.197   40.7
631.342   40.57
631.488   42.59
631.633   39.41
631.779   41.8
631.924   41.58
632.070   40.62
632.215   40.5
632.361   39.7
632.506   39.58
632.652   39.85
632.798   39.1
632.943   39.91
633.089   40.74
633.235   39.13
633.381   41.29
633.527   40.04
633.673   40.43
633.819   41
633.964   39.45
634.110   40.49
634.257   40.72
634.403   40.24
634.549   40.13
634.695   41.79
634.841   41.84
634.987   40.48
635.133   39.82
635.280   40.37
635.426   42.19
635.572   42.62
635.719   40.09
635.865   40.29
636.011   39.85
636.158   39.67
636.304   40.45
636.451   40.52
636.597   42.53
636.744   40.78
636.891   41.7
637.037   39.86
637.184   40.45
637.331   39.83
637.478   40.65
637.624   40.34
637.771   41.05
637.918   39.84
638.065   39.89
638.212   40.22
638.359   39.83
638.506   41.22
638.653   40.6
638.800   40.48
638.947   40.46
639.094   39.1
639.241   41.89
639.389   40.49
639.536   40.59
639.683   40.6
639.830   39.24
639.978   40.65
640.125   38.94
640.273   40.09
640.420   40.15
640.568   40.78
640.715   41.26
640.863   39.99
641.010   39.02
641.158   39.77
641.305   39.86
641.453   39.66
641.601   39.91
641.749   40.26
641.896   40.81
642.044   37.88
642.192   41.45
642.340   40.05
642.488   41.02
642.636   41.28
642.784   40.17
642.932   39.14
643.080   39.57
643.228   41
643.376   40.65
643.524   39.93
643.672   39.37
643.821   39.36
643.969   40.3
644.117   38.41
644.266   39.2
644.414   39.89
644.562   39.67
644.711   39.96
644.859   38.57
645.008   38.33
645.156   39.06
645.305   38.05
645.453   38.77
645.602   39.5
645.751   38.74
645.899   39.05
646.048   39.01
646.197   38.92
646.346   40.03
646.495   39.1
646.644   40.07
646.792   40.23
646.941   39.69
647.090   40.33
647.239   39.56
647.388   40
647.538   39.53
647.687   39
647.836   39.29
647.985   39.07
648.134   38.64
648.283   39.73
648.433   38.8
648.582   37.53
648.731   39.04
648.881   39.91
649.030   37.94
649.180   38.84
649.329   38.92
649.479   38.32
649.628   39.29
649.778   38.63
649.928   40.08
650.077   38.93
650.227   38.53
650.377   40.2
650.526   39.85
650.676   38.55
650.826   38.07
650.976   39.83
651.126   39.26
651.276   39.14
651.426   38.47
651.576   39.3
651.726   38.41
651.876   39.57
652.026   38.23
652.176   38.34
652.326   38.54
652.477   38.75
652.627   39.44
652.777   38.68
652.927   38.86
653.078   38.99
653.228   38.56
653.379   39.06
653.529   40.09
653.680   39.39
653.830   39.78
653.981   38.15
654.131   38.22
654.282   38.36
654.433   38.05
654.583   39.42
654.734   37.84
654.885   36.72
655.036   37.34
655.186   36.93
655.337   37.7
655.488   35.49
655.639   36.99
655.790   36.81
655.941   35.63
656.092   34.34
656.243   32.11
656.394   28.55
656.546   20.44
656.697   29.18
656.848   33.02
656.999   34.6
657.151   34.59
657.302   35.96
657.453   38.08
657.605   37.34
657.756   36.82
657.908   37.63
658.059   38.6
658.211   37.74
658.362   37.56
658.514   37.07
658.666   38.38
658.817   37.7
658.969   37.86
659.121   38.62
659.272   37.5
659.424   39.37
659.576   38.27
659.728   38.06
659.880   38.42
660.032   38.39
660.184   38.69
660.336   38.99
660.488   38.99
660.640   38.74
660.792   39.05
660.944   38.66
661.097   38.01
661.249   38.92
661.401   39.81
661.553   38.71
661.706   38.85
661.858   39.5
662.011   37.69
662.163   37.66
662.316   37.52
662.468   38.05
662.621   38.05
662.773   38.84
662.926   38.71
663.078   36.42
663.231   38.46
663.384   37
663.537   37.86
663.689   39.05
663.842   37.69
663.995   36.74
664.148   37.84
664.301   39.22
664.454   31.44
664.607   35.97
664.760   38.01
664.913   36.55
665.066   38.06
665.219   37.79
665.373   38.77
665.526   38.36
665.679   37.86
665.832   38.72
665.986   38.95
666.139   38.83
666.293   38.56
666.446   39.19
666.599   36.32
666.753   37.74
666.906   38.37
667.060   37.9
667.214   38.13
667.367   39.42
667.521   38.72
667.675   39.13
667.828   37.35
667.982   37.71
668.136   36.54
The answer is 0.32 nm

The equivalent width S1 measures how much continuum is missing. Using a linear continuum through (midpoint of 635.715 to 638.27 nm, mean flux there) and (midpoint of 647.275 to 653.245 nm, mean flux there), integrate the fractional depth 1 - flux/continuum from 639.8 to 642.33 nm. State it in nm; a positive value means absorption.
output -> 0.001 nm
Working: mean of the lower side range 40.5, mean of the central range 40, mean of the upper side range 39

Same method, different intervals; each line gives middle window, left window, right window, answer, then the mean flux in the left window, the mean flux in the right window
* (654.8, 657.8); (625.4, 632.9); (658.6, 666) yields 0.32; 40.7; 38.1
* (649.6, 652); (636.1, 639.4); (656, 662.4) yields -0.05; 40.5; 36.8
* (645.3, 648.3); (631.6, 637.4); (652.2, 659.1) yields -0.08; 40.5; 36.7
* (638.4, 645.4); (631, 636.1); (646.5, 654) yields -0.02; 40.6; 39.1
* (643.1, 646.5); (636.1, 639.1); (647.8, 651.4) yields 0.02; 40.5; 39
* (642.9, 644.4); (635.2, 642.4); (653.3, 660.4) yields -0.01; 40.4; 36.7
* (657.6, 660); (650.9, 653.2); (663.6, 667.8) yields 0.03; 38.9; 37.9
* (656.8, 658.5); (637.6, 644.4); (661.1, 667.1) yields 0.09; 40.1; 38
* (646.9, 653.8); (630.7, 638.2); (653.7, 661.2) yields -0.21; 40.5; 36.8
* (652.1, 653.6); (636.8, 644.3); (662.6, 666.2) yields 0.00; 40.2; 37.7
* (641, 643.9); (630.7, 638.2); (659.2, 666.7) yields -0.01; 40.5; 38.1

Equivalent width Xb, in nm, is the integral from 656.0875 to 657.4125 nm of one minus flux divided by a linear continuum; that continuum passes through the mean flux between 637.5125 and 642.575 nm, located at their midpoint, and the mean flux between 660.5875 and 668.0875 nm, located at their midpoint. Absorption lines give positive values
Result 0.25 nm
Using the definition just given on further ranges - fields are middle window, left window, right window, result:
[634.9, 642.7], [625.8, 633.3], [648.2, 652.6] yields -0.10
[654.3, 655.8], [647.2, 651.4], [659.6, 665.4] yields 0.05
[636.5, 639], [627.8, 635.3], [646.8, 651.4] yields -0.03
